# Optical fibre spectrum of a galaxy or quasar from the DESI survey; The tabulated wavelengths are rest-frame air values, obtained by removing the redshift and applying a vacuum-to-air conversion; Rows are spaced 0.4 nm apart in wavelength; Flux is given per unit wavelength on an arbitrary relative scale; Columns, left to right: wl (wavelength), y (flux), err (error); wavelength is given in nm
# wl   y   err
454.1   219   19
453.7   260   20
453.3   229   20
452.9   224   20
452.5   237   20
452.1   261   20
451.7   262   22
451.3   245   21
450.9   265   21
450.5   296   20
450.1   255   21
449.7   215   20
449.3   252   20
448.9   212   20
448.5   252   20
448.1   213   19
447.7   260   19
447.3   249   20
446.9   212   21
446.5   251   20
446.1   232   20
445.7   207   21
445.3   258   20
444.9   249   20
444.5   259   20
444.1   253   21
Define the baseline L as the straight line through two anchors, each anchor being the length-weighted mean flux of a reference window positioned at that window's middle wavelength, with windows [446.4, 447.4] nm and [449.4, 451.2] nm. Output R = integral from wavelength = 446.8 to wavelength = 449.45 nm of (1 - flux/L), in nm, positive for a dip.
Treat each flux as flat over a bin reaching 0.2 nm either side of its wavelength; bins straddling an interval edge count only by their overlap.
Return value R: 0.07 nm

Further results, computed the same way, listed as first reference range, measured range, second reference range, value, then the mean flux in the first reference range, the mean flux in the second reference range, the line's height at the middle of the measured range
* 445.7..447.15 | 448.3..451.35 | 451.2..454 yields -0.15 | 229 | 244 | 237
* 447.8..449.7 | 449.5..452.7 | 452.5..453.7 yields -0.30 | 232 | 234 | 233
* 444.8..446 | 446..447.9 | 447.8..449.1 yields -0.07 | 237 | 228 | 232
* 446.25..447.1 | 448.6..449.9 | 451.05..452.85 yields 0.06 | 232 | 249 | 240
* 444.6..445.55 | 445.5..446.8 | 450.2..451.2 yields 0.14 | 252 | 274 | 256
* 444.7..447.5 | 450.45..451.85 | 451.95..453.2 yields -0.15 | 237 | 239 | 238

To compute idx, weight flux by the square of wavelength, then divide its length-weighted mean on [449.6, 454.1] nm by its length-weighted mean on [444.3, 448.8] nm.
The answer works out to 1.1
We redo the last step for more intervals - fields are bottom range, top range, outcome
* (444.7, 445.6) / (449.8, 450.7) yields 1.11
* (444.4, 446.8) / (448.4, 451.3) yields 1.06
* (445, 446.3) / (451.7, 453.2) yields 1.07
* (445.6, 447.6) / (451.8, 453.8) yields 1.07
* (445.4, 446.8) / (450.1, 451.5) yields 1.18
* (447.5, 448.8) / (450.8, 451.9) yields 1.09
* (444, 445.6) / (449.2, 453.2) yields 1.02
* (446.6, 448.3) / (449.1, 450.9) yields 1.10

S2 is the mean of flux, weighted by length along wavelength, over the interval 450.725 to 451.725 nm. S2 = 256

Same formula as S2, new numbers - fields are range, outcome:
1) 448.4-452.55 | 251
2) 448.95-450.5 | 245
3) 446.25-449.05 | 236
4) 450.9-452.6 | 254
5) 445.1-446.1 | 232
